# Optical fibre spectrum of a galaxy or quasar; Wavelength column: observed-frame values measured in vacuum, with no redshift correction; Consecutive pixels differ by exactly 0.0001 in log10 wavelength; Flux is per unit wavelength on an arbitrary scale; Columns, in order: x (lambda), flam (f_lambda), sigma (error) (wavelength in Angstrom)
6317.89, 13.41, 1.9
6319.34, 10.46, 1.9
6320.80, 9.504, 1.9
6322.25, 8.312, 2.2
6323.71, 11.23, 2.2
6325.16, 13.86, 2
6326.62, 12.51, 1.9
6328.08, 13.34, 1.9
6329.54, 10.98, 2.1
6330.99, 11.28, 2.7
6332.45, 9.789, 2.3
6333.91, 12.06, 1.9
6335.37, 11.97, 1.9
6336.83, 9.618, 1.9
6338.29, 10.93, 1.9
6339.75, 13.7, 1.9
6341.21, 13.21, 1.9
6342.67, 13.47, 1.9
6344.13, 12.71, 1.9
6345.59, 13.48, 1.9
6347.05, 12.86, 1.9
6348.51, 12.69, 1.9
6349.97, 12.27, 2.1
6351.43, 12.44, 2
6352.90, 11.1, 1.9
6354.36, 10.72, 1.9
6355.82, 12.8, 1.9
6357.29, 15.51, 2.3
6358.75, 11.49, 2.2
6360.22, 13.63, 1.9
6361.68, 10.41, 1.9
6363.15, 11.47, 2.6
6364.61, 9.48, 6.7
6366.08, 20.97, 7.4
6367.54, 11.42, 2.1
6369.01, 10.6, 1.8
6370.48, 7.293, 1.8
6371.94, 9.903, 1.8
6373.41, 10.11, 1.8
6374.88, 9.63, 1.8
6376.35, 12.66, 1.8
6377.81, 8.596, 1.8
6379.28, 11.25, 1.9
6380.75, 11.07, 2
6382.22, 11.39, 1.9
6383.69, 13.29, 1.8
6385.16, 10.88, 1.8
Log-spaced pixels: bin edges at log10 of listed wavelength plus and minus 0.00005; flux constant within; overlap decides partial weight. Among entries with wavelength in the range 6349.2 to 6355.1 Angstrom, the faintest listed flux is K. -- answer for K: 10.72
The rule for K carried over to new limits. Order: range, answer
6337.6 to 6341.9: 10.93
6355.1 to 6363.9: 10.41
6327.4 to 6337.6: 9.618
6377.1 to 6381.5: 8.596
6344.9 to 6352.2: 12.27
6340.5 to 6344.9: 12.71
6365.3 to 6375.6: 7.293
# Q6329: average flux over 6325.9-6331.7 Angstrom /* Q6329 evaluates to 12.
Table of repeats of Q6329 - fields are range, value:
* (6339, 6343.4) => 13.4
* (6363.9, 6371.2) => 12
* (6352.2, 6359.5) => 12.3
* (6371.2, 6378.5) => 10.2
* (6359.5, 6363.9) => 11.8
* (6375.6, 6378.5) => 10.7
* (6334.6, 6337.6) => 10.8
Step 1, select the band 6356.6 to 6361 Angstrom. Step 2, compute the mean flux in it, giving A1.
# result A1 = 13.5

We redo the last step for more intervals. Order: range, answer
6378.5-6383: 11.2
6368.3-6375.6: 9.5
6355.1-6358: 14.1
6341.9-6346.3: 13.2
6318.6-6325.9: 10.7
